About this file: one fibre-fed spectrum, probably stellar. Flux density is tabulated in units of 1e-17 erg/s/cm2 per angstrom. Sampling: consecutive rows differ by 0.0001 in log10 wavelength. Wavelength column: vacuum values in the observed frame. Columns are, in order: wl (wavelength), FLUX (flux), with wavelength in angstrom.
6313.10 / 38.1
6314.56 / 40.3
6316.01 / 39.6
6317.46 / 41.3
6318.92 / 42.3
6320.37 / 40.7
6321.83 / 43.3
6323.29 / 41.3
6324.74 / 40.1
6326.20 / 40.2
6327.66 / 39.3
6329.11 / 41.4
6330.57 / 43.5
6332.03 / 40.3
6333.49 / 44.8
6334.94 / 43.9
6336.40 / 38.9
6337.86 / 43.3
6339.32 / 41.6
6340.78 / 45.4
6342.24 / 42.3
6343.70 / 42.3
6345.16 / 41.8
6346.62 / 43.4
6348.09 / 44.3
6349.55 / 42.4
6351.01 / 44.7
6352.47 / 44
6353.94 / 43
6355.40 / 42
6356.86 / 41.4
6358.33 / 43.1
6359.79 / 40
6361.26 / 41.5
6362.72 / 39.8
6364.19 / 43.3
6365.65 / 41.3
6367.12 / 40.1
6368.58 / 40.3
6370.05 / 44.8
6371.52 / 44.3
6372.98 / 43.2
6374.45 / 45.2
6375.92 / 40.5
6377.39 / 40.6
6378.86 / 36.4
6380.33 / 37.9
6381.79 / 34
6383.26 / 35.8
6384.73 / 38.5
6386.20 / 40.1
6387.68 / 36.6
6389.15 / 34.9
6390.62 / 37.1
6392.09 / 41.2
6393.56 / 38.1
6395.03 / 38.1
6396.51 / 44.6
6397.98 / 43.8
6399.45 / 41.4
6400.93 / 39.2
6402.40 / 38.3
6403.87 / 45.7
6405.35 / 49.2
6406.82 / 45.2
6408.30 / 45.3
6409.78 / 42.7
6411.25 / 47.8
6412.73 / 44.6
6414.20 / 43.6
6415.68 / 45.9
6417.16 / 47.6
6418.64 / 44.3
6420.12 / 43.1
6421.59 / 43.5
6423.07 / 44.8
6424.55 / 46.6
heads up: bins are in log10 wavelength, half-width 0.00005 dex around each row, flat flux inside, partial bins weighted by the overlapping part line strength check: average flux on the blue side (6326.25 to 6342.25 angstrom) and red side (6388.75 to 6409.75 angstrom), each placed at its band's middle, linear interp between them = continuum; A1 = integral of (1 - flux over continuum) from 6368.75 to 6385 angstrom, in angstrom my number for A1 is 0.7 angstrom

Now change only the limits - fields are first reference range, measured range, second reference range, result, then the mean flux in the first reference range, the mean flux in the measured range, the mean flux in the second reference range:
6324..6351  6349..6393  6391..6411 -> 1.9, 42.3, 40.6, 42.6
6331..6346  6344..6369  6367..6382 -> -0.3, 42.5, 42.2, 40.9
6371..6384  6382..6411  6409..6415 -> 1.2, 39.7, 40.8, 44.7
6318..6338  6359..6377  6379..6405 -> -0.8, 41.6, 42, 39.2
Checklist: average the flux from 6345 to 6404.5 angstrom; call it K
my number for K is 40.9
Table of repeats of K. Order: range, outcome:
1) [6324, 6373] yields 42.2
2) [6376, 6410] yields 40.2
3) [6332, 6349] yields 42.8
